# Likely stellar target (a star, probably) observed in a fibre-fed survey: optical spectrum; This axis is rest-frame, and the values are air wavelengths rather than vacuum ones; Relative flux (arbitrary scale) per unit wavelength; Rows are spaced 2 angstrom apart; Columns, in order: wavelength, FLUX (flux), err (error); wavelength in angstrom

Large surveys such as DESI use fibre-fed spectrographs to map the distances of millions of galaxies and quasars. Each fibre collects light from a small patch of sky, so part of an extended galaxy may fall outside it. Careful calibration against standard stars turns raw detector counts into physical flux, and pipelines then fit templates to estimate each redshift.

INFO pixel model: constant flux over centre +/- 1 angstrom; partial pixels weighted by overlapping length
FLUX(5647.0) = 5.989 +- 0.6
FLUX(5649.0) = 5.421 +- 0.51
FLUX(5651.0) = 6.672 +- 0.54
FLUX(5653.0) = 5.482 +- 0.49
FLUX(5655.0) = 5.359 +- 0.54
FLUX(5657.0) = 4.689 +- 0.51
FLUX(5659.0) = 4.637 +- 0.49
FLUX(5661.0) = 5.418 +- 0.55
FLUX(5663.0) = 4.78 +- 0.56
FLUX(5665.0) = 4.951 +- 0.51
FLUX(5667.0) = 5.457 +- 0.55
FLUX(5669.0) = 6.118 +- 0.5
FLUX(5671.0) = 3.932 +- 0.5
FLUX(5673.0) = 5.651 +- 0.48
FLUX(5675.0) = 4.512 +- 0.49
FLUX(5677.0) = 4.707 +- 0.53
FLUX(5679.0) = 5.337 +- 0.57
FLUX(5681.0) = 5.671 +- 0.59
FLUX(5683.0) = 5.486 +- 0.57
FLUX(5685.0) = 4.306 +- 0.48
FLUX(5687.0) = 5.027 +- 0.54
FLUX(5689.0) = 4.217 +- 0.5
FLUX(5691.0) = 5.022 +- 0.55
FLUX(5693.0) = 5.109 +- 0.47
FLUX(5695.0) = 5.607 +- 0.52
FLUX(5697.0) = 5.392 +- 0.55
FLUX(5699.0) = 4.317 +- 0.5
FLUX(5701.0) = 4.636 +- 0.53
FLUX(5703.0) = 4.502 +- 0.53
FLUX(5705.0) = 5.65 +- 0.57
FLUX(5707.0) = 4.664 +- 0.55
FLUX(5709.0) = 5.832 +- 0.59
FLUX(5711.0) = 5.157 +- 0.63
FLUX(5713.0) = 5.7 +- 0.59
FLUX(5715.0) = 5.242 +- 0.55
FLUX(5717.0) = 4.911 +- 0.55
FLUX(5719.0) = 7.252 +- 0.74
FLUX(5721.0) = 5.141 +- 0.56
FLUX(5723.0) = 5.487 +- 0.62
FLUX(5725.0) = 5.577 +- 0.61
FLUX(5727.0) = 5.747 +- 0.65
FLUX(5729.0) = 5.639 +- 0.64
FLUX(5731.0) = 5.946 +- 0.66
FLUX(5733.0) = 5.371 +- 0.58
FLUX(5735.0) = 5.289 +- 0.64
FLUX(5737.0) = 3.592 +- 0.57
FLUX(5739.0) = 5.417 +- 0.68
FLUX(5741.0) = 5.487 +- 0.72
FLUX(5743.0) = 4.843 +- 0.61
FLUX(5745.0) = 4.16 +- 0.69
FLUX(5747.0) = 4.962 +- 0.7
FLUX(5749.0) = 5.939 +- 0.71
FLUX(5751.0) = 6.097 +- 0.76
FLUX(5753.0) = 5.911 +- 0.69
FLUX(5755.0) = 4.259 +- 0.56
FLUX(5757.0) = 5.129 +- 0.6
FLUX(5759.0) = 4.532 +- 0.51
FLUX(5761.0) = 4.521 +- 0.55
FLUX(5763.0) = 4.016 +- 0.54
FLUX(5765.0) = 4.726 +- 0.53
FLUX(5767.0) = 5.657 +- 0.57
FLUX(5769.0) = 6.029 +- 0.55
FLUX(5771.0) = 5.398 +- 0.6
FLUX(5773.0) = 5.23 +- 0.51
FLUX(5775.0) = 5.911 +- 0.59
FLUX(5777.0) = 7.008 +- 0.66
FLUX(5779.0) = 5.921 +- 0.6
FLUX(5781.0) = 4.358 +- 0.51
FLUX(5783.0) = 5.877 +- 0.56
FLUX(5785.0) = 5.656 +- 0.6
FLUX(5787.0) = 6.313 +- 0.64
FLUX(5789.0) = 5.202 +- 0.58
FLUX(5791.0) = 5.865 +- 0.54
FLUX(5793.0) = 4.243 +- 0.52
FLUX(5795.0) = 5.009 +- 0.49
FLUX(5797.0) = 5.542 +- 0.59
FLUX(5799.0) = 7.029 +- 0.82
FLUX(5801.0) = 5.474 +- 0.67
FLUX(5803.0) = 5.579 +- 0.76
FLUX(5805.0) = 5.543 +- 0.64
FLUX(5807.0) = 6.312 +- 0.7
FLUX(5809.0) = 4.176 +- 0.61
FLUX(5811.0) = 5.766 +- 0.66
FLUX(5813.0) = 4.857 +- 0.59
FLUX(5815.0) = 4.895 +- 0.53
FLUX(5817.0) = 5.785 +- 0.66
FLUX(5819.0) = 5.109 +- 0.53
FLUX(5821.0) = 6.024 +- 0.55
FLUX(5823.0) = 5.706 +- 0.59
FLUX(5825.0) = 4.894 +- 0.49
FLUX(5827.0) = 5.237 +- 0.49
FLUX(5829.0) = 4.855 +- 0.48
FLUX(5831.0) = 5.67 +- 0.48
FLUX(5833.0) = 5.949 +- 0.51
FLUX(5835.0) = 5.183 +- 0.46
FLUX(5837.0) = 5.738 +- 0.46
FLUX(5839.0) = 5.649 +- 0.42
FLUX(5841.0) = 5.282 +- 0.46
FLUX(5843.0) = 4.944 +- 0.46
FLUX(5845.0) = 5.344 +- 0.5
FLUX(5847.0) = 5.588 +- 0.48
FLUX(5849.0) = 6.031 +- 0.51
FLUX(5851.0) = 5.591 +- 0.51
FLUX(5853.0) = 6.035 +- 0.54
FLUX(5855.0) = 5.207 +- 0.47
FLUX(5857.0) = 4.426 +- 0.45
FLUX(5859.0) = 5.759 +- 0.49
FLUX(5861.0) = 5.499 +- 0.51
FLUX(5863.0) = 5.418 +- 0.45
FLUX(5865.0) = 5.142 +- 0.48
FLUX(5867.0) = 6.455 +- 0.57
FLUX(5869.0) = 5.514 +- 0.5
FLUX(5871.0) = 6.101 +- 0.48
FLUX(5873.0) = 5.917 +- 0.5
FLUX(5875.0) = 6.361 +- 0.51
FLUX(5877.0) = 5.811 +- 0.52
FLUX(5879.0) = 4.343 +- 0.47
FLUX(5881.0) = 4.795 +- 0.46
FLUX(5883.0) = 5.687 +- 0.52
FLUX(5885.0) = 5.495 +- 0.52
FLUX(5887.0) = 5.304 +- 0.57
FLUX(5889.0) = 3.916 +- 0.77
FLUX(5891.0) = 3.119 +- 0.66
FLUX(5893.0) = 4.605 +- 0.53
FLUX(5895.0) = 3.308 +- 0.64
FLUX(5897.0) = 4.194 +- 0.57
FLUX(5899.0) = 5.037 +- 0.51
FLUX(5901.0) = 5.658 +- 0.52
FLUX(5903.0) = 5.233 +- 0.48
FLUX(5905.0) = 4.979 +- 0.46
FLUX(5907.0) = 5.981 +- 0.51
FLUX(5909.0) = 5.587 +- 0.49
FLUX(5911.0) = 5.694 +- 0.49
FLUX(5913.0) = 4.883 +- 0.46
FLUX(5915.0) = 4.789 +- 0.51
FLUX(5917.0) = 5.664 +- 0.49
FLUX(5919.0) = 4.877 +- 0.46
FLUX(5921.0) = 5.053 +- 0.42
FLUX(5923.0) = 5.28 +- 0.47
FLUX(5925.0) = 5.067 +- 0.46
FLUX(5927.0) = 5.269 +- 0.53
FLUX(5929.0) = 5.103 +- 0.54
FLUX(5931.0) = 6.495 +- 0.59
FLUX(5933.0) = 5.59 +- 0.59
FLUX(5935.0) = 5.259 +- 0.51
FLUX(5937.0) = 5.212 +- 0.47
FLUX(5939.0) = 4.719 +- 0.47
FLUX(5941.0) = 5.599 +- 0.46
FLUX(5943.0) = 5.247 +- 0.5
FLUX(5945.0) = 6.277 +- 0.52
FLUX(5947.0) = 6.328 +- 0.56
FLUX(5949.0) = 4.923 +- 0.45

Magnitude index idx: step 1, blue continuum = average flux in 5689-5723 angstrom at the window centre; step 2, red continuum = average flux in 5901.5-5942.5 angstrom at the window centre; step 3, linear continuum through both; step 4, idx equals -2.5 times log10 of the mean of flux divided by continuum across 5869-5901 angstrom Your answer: 0.07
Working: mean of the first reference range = 5.23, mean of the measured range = 4.97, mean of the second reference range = 5.32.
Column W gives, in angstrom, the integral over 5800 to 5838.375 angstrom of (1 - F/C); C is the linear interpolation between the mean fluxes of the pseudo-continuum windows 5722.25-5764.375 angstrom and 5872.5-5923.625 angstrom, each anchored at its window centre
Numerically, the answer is -2.39 angstrom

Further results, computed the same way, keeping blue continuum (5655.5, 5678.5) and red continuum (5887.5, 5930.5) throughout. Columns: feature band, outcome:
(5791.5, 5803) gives -1.20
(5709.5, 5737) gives -2.86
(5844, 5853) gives -1.32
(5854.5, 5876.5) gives -3.02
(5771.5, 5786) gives -2.11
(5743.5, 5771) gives -0.55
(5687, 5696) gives 0.01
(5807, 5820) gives -0.59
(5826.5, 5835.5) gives -0.79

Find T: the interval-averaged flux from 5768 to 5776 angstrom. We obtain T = 5.64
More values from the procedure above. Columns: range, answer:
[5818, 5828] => 5.39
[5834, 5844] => 5.36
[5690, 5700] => 5.09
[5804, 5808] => 5.93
